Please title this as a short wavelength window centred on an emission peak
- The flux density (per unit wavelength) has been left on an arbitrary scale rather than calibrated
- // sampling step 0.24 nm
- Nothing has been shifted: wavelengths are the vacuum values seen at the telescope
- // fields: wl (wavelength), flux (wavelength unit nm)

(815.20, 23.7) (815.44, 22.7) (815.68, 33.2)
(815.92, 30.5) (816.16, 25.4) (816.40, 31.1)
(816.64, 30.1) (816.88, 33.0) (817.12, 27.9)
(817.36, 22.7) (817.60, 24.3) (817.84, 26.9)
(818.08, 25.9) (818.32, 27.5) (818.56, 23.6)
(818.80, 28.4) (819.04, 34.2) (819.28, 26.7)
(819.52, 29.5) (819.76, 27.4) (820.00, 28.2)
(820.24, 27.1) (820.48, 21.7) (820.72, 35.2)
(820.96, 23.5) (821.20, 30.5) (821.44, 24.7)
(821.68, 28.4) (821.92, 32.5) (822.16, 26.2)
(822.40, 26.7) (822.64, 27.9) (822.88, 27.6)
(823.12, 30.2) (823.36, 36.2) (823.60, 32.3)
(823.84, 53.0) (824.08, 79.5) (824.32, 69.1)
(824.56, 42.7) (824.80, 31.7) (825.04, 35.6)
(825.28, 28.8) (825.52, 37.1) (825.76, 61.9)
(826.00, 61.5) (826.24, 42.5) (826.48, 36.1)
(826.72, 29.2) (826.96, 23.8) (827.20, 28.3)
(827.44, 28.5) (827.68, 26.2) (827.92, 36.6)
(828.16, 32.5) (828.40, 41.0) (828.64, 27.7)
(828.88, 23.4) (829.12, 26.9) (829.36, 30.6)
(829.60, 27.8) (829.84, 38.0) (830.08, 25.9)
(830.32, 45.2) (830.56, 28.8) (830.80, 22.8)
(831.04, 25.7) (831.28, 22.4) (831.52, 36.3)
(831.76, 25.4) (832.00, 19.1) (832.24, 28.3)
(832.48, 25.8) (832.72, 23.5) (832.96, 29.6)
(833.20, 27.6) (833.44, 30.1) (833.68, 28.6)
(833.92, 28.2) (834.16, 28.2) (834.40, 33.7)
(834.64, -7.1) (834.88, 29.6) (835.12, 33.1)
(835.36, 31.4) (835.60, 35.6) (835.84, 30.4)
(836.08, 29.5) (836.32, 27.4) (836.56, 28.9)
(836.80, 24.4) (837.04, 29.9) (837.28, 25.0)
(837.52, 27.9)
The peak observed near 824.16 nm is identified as [S II] 6716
